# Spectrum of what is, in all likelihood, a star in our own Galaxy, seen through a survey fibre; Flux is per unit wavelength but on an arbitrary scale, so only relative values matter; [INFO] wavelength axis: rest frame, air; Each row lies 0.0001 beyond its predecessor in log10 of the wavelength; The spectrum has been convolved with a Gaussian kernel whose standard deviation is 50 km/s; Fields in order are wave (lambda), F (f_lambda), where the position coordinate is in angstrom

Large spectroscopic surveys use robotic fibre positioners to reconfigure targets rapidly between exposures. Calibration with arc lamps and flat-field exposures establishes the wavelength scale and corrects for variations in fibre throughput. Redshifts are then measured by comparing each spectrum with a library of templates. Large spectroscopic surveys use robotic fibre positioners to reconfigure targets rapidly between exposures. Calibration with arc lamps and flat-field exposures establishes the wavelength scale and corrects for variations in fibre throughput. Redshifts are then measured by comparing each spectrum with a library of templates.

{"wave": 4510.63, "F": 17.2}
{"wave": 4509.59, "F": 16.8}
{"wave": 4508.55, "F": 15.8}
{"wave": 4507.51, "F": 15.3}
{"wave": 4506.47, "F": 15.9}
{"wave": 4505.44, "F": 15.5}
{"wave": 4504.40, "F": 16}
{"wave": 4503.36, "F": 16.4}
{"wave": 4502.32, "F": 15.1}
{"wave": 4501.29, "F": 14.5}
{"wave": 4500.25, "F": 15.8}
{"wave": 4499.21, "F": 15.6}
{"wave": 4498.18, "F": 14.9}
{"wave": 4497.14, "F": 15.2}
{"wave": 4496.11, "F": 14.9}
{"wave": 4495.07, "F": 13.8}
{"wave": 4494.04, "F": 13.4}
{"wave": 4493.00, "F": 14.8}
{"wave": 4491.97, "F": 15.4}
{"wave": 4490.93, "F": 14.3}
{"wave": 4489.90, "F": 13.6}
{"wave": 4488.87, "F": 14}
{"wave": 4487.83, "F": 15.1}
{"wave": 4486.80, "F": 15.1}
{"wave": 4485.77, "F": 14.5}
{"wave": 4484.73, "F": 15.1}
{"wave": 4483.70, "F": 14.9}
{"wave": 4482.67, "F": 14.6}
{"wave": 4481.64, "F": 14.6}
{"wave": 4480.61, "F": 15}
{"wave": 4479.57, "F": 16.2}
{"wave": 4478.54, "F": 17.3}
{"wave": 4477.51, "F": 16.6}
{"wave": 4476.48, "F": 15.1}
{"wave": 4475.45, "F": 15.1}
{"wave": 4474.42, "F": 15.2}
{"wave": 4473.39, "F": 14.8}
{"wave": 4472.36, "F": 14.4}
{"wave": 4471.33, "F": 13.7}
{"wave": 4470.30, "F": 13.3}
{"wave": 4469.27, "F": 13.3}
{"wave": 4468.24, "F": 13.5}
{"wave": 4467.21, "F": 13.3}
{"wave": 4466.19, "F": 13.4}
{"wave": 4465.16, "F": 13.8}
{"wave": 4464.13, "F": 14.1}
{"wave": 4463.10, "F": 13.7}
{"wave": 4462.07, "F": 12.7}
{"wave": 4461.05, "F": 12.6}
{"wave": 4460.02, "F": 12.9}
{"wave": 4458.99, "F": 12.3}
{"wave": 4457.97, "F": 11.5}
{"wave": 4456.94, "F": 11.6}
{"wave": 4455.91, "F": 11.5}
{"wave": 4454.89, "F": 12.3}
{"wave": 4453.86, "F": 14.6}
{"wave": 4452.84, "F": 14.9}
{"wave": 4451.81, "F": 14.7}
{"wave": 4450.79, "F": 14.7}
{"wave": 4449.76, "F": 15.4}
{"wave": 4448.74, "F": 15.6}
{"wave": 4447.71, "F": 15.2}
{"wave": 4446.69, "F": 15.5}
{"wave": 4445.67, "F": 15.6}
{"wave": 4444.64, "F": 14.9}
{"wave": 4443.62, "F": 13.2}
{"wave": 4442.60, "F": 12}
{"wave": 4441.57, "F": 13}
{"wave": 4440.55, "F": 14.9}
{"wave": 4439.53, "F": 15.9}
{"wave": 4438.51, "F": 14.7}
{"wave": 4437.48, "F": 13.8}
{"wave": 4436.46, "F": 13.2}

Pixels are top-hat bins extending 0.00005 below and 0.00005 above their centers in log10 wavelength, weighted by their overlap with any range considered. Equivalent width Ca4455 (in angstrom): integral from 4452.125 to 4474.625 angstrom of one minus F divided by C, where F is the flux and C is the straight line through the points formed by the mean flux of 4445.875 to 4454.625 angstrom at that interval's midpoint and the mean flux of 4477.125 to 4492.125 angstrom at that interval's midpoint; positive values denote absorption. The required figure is 2.6 angstrom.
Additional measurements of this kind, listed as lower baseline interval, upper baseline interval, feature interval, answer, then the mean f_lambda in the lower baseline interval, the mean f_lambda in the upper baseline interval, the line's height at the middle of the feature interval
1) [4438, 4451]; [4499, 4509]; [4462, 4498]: 1.6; 14.7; 15.6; 15.2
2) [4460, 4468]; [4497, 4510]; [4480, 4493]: -0.1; 13.3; 15.6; 14.6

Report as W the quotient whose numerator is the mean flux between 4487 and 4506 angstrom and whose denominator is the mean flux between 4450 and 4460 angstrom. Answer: 1.13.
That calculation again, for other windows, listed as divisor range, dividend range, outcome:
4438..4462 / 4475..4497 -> 1.08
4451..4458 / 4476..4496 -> 1.13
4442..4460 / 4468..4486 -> 1.08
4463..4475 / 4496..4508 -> 1.11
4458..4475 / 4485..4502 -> 1.09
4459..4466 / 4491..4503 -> 1.12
